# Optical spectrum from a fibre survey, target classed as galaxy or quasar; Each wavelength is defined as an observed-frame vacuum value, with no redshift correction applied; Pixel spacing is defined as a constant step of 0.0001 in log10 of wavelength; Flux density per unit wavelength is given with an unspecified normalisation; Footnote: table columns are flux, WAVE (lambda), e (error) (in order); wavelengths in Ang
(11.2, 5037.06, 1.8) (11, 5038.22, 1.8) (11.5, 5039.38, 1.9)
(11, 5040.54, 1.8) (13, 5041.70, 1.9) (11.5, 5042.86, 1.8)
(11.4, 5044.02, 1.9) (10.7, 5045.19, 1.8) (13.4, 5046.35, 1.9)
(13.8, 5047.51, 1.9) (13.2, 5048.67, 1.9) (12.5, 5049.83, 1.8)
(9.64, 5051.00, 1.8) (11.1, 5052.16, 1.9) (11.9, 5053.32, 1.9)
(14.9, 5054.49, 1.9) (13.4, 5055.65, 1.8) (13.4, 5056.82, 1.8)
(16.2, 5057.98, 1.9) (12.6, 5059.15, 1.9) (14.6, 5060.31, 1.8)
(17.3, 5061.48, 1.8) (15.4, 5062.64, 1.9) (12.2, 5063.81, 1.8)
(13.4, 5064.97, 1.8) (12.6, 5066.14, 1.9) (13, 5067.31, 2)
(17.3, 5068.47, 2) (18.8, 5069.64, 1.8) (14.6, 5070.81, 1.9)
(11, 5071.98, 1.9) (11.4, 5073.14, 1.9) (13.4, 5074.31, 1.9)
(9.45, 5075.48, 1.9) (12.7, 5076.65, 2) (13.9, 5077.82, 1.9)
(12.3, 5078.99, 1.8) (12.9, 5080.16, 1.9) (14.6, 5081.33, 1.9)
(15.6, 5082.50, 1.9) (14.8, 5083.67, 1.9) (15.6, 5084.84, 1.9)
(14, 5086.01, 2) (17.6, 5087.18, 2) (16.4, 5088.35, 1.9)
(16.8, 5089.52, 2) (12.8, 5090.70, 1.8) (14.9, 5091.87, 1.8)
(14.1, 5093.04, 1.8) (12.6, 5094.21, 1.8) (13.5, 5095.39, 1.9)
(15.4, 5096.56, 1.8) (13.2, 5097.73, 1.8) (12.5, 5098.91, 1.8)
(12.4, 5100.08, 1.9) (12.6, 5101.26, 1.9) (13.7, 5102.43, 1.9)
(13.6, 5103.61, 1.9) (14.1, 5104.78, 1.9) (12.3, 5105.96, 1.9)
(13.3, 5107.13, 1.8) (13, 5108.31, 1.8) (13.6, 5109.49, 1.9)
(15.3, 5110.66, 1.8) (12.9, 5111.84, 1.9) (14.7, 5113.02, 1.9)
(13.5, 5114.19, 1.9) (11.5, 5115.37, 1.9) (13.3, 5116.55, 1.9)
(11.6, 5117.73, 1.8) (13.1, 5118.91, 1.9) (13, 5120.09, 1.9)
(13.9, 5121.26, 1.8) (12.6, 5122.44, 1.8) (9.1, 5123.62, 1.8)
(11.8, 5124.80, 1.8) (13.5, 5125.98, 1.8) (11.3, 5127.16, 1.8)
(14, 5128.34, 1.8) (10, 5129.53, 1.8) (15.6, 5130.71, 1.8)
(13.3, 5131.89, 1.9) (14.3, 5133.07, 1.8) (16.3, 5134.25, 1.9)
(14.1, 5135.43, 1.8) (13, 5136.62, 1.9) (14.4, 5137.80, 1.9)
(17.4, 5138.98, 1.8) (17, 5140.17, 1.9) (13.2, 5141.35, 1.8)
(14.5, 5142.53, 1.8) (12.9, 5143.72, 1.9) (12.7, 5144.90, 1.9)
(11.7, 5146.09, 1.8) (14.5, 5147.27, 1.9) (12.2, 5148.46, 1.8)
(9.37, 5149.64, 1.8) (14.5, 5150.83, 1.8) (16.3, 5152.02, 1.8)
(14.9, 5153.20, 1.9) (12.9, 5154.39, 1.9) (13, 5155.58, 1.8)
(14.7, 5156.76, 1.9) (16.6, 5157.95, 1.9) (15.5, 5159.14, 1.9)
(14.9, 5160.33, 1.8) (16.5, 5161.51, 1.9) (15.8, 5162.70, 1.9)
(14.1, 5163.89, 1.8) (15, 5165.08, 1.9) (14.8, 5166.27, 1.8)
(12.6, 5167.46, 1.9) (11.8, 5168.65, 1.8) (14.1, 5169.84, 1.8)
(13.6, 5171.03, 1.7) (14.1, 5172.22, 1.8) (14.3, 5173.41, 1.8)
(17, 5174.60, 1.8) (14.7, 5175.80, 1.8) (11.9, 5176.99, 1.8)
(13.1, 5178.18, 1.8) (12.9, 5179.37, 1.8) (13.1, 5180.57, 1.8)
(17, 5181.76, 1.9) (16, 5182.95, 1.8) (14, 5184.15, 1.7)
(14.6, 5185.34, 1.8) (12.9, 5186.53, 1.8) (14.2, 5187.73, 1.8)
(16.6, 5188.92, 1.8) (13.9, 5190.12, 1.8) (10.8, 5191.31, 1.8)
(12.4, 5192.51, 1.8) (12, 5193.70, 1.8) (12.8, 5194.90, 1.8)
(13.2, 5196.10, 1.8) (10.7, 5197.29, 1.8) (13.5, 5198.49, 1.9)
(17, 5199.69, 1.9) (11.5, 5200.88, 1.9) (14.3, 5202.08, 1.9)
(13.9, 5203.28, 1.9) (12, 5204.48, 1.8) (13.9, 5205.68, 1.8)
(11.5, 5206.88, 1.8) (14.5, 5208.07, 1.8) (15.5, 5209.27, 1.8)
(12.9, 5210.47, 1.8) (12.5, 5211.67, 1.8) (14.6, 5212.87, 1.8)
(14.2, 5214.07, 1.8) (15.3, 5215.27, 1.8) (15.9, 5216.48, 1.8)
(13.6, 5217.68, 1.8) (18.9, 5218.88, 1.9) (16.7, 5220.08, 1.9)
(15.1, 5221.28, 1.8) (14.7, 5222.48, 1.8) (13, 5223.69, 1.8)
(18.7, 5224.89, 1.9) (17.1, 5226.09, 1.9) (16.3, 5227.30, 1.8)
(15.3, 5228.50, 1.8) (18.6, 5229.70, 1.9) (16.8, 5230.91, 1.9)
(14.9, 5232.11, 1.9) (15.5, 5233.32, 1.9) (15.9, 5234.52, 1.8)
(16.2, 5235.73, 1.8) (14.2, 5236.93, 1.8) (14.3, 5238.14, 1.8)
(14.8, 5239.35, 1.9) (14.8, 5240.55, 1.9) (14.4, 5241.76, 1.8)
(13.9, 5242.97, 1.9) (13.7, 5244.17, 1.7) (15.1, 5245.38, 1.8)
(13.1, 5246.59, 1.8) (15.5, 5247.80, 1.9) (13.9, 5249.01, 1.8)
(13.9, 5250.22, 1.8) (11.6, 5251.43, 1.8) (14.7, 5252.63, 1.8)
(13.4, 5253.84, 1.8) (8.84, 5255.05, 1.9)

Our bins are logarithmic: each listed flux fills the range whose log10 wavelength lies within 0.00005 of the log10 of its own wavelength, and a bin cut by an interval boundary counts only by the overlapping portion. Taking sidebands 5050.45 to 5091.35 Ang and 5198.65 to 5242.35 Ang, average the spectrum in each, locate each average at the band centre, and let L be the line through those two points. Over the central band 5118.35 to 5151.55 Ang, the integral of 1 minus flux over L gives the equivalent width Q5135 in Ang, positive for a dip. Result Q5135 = 2.4 Ang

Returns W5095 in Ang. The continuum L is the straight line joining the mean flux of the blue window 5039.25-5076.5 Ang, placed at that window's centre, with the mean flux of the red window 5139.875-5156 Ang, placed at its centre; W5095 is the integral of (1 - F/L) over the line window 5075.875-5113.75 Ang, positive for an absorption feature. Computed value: -2.0 Ang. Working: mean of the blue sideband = 13.1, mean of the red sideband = 13.5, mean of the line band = 14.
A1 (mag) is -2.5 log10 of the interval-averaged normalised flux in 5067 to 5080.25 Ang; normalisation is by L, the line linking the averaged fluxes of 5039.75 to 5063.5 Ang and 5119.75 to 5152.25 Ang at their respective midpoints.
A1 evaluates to -0.02 mag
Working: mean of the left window 13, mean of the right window 13.4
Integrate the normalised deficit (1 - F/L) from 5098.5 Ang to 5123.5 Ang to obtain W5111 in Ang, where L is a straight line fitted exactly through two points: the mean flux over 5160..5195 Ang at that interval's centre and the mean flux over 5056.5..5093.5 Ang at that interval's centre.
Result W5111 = 1.9 Ang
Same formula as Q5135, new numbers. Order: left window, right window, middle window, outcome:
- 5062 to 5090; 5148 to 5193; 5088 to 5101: 0.16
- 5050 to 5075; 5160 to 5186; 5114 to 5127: 1.54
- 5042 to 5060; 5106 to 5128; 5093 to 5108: -0.59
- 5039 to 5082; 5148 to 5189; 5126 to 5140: -0.15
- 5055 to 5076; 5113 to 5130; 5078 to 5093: -1.62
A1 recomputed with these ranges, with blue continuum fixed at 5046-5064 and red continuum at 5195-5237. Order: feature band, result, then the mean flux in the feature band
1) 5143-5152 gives 0.12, 12.8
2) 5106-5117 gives 0.04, 13.4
